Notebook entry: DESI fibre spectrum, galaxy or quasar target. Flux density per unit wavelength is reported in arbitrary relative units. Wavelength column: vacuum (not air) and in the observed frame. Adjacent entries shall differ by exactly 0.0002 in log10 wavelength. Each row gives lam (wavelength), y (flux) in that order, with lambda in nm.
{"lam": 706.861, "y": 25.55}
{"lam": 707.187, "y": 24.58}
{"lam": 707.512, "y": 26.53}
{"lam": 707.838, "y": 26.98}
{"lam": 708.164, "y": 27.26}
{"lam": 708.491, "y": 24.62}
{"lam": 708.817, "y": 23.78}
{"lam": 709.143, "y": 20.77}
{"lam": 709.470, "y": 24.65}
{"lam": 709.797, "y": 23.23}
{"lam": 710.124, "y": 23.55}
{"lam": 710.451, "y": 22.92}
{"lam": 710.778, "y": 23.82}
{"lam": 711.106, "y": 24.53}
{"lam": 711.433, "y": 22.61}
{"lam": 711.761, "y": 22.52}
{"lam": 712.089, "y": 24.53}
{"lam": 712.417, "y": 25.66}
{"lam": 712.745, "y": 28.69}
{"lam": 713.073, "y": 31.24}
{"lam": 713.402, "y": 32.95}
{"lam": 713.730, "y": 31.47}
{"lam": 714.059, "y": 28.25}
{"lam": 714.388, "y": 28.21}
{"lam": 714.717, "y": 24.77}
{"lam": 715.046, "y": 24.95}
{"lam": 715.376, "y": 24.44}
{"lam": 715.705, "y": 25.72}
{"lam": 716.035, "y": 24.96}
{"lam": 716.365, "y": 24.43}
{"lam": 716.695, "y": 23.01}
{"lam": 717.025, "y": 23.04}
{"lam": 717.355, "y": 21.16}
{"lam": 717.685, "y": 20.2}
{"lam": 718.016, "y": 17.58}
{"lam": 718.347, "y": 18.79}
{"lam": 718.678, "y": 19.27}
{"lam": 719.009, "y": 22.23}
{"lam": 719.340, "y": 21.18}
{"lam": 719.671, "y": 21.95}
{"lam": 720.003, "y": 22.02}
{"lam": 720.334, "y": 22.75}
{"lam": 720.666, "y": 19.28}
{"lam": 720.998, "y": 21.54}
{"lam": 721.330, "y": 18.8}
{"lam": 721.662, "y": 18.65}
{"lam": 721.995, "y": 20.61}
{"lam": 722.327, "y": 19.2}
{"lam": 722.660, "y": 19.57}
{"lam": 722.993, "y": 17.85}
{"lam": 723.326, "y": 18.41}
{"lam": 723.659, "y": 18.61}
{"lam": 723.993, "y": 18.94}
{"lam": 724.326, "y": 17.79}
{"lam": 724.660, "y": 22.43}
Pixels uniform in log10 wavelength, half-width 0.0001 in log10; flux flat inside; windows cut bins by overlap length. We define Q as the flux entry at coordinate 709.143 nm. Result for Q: 20.77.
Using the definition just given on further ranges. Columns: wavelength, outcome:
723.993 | 18.94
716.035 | 24.96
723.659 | 18.61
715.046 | 24.95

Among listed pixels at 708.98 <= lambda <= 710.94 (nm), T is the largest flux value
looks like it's 24.65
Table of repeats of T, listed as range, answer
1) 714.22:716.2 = 28.21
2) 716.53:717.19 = 23.04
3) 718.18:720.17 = 22.23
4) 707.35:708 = 26.98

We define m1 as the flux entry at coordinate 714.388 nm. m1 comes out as 28.21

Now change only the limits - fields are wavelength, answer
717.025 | 23.04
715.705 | 25.72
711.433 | 22.61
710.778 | 23.82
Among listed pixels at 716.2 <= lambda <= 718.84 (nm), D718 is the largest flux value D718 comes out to 24.43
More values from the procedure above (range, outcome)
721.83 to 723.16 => 20.61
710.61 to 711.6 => 24.53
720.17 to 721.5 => 22.75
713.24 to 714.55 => 32.95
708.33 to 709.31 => 24.62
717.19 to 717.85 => 21.16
